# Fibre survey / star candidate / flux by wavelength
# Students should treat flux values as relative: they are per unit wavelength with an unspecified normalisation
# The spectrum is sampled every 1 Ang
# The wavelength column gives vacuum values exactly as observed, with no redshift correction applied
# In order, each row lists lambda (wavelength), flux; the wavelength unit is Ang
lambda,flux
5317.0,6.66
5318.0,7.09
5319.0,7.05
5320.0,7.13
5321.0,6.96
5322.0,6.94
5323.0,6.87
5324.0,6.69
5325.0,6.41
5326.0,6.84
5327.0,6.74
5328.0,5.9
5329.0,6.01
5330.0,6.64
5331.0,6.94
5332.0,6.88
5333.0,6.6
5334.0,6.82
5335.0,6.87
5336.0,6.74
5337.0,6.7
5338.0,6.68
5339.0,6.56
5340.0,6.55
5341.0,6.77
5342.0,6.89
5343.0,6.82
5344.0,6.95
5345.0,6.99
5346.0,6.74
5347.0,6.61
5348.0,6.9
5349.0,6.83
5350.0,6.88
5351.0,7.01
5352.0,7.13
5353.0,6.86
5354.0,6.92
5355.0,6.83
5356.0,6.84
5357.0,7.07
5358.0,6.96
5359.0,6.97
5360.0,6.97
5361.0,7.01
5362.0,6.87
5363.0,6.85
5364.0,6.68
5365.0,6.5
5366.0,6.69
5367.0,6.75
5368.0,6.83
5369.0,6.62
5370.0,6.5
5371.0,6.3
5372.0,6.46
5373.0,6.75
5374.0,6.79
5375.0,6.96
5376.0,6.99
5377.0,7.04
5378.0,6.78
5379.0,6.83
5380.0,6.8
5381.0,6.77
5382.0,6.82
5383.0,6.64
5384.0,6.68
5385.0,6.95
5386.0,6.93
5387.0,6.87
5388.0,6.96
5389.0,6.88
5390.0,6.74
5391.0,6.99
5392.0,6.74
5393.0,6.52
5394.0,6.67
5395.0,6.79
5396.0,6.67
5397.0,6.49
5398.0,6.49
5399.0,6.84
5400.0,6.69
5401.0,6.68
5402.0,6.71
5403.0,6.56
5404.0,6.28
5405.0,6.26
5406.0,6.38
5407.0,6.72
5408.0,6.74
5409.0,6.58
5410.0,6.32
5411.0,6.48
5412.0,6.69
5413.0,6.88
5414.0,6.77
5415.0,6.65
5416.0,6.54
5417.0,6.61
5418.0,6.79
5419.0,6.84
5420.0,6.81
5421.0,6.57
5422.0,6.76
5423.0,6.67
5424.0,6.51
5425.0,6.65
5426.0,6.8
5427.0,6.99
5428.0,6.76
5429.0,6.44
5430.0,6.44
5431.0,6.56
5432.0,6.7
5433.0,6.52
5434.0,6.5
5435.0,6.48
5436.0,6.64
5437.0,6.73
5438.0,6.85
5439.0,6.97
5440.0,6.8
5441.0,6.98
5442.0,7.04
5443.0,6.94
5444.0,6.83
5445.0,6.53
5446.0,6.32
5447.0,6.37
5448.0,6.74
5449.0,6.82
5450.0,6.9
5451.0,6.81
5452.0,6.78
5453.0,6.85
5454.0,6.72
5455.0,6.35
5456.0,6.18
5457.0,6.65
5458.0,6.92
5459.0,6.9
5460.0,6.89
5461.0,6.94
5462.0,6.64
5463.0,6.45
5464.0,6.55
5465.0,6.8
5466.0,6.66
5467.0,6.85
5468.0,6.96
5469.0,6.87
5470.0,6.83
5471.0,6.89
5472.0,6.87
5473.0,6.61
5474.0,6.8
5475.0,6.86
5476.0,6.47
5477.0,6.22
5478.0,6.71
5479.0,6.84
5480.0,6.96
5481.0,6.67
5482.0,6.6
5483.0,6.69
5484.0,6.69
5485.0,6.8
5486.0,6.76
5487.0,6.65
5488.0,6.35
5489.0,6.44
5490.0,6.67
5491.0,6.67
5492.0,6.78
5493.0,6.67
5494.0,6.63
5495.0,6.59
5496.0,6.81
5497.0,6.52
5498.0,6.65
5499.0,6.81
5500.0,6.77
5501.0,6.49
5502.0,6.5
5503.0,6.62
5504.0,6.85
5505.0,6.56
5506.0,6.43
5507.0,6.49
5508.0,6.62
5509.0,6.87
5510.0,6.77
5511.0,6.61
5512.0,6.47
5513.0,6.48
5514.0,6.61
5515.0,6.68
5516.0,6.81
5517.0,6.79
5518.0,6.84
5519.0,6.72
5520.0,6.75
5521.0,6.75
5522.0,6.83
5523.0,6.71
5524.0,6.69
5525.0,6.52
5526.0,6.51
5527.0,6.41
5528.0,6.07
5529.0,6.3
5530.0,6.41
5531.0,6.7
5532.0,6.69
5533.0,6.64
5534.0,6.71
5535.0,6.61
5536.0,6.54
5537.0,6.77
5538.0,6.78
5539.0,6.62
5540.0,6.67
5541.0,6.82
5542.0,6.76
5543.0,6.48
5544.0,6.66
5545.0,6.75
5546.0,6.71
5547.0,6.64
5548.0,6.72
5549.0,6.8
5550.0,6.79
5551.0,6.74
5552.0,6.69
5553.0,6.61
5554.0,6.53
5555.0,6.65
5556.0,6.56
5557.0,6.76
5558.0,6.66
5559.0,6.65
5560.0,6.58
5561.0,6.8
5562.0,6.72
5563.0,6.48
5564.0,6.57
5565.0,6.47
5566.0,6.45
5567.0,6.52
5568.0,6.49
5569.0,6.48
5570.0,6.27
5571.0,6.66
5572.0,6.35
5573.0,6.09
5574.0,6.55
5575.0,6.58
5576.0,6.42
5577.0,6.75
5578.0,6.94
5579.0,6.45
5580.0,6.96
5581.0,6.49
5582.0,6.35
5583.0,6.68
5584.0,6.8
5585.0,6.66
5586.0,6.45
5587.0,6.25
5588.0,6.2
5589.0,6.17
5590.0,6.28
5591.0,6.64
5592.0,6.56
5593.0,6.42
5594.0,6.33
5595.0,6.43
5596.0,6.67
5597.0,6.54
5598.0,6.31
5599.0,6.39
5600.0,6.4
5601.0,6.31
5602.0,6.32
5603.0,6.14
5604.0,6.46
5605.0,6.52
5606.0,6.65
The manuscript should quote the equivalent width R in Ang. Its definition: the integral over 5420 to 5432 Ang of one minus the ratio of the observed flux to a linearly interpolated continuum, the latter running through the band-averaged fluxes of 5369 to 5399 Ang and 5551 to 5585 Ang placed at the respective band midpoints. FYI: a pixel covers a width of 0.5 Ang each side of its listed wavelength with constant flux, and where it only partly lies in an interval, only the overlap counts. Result 0.1 Ang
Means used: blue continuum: 6.75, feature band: 6.66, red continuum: 6.58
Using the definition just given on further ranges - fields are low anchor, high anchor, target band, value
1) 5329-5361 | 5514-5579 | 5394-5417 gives 0.5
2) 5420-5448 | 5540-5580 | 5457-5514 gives -0.3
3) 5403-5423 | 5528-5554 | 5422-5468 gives -0.5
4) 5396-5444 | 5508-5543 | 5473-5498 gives 0.0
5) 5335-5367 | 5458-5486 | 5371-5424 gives 0.7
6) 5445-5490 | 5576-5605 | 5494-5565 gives -0.6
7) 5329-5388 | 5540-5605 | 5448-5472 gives -0.3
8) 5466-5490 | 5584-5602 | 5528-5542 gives -0.1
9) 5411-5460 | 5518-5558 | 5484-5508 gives 0.1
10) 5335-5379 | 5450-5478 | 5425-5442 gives 0.1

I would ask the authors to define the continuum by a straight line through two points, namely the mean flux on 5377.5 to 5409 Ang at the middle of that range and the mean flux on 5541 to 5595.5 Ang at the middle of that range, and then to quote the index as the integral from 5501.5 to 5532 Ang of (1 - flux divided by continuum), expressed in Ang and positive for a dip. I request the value 0.0 Ang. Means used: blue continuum 6.7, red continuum 6.57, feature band 6.61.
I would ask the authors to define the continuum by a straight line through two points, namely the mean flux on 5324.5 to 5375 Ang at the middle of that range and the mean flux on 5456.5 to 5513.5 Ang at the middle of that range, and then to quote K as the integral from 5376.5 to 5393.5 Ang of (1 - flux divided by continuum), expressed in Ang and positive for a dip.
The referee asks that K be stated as -0.2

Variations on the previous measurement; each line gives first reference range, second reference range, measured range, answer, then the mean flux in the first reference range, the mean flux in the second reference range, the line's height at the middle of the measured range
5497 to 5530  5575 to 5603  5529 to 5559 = -0.5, 6.62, 6.48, 6.56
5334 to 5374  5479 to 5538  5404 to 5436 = 0.5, 6.79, 6.64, 6.73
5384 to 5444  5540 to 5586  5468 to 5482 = -0.2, 6.69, 6.61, 6.66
